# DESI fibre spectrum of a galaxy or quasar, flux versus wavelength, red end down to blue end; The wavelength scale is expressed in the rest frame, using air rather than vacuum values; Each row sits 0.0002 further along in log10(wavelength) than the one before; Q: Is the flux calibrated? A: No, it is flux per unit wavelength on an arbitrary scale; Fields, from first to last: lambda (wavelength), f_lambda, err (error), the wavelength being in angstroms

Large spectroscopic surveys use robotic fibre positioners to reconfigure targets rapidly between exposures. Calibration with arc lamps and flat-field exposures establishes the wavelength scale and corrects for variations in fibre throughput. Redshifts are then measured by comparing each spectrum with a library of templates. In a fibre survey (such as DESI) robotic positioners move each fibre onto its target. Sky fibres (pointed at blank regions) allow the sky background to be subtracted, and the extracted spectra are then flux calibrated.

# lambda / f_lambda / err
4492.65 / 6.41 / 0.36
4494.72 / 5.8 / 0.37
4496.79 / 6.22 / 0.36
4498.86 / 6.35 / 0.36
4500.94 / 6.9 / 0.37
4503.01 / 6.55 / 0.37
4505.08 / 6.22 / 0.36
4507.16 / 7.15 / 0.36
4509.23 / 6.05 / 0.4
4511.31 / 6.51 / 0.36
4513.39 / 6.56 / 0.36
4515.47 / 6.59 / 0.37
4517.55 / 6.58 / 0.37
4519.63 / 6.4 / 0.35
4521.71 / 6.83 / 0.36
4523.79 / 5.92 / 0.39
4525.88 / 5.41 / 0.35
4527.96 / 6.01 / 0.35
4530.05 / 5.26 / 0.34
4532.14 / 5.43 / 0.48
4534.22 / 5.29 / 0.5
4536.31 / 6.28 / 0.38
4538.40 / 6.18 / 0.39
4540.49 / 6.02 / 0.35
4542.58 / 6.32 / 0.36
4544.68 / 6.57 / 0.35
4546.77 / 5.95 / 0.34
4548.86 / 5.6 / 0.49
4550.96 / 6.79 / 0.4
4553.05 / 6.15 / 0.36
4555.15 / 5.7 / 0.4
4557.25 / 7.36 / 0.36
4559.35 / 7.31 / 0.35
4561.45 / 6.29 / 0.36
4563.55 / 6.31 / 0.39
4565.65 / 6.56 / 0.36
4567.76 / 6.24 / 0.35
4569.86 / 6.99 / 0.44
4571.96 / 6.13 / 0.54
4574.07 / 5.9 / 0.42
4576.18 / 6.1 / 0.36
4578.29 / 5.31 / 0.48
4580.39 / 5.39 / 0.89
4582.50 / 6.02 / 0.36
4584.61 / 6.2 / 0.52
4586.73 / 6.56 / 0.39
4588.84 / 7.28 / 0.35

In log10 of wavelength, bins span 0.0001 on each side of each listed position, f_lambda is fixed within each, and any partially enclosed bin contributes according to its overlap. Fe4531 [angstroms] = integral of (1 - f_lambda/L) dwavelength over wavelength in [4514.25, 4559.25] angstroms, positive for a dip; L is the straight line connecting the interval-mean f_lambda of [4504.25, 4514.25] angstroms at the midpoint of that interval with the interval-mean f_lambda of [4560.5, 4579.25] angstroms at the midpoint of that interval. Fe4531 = 1.5 angstroms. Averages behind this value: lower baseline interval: 6.5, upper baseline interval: 6.21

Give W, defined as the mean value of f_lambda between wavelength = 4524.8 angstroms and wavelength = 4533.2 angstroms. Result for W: 5.53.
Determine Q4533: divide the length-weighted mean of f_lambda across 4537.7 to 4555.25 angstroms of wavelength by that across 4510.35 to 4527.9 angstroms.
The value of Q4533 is 1.0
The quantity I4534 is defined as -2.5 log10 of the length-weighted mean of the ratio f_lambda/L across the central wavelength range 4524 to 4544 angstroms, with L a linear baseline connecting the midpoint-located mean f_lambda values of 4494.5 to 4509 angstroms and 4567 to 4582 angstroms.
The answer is 0.08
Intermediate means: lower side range 6.47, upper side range 6.01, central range 5.82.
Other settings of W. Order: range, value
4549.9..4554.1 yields 6.47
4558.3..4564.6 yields 6.64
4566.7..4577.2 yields 6.27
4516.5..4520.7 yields 6.5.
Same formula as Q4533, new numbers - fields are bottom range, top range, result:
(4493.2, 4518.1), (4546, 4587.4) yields 0.97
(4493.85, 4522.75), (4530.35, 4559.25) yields 0.95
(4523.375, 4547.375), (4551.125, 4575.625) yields 1.10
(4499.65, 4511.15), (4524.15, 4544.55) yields 0.89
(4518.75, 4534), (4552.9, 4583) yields 1.07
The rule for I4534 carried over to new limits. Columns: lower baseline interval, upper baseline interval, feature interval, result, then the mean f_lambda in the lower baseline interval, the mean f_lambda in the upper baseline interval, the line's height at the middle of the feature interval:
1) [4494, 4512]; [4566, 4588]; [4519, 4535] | 0.09 mag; 6.43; 6.11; 6.32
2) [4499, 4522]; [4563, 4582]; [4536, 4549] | 0.03 mag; 6.56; 6.1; 6.32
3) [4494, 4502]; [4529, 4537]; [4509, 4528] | -0.08 mag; 6.34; 5.53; 5.87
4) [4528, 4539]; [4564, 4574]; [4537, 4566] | -0.05 mag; 5.7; 6.41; 6.06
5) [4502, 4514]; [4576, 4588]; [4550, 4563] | -0.08 mag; 6.5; 5.94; 6.14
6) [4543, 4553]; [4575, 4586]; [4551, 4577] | -0.07 mag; 6.23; 5.83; 6.03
